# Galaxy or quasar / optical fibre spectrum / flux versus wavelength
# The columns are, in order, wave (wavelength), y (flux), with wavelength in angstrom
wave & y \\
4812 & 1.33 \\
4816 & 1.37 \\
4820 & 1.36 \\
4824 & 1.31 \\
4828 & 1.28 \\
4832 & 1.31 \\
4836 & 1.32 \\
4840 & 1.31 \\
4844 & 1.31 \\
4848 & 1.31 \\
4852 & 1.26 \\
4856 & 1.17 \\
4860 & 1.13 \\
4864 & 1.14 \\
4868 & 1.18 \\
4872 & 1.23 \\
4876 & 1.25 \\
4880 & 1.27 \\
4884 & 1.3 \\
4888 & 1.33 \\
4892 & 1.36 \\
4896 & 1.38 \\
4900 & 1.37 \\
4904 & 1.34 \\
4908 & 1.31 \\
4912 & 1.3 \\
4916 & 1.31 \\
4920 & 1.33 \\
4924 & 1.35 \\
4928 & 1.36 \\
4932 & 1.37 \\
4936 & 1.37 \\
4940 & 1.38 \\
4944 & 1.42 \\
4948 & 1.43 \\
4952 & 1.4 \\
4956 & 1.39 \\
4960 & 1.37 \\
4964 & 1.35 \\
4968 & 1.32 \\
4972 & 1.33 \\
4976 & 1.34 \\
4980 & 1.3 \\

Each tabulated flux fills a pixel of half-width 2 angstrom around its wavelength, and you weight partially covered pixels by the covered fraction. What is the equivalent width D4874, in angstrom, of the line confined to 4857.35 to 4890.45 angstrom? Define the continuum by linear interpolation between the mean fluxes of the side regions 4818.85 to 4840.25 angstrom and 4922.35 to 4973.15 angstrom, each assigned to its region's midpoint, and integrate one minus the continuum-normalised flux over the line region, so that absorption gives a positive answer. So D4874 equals 2.6 angstrom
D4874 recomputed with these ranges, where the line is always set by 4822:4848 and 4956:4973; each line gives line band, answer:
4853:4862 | 1.0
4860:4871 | 1.3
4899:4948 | -0.7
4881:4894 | 0.0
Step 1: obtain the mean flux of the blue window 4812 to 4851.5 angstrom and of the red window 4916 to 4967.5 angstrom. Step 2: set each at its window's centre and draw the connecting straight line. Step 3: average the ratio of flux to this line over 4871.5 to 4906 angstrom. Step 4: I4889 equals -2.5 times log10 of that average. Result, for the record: 0.02 mag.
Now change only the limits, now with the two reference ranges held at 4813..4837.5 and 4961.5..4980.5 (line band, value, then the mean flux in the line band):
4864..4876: 0.11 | 1.2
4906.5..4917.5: 0.02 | 1.31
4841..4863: 0.08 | 1.23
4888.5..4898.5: -0.03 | 1.36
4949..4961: -0.05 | 1.39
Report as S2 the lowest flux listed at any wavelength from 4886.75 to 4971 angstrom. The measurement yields 1.3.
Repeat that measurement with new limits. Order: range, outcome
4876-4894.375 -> 1.25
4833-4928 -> 1.13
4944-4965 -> 1.35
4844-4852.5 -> 1.26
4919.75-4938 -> 1.33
